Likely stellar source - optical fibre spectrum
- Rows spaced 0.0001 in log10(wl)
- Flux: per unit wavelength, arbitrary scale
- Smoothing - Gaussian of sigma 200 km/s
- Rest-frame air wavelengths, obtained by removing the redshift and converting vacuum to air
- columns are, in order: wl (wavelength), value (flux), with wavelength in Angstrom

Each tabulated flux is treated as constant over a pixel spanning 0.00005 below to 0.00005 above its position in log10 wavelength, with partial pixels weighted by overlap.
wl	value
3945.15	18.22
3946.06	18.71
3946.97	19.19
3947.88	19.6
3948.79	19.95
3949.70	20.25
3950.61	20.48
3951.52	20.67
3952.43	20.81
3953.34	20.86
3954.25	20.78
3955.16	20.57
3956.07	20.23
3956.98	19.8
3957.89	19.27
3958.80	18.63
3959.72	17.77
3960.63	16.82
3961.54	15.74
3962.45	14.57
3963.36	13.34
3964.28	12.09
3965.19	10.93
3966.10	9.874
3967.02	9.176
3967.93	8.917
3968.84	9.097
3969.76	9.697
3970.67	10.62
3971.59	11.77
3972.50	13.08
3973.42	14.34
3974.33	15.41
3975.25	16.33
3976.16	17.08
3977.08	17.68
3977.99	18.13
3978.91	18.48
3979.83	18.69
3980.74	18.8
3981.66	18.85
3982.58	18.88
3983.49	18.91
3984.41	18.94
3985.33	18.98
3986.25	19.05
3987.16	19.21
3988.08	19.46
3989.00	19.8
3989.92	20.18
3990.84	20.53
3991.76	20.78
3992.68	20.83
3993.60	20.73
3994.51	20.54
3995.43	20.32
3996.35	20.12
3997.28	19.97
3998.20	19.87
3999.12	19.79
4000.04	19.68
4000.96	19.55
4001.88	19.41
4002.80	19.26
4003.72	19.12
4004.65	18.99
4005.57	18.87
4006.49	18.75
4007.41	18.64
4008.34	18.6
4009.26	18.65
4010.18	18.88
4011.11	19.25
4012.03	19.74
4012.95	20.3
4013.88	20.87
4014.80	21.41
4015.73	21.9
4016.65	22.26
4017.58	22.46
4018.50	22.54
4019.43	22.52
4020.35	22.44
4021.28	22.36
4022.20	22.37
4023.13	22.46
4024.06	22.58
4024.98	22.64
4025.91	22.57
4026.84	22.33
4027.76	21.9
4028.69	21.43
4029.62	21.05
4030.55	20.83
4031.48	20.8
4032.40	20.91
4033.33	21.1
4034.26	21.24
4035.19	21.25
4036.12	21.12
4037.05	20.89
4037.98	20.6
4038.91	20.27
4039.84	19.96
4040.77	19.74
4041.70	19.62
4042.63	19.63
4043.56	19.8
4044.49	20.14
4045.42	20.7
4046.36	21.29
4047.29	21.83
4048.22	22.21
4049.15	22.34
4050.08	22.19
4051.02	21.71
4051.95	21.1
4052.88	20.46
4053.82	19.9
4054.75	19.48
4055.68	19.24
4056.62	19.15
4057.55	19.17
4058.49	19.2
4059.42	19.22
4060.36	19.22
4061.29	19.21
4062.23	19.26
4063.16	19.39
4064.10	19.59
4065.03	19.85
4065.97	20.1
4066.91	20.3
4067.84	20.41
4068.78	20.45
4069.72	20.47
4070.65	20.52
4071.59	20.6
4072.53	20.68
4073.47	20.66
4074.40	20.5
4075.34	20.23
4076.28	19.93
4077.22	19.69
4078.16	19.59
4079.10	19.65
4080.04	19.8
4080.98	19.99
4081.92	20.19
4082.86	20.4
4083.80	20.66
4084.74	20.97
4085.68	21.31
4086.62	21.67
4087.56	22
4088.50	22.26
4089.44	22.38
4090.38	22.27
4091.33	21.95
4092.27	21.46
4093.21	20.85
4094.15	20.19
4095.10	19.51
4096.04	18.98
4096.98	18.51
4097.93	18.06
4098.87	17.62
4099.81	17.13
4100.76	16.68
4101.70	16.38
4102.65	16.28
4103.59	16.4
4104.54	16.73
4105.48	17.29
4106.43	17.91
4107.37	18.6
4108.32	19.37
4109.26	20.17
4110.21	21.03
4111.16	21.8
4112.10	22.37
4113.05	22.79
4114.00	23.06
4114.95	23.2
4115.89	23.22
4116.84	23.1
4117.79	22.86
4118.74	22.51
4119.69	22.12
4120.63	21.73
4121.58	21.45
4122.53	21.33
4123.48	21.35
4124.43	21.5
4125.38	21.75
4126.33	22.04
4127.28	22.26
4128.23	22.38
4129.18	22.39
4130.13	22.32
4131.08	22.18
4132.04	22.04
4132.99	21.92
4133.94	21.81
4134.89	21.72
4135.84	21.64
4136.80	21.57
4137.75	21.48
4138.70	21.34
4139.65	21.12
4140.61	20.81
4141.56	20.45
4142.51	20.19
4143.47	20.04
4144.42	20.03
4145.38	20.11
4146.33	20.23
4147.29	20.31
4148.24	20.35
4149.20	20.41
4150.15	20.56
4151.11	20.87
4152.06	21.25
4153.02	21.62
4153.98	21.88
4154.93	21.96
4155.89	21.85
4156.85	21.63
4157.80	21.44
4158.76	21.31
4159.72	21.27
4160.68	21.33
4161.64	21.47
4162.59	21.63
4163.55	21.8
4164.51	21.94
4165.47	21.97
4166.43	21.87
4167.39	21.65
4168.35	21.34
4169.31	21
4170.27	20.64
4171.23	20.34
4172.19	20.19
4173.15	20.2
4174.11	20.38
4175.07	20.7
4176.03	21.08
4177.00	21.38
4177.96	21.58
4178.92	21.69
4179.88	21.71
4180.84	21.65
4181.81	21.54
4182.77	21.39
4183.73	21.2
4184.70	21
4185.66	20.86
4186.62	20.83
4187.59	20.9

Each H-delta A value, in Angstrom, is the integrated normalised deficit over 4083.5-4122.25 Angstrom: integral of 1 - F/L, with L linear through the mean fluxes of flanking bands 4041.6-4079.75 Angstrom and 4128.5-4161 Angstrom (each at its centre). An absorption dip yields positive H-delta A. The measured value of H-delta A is 0.7 Angstrom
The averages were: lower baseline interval 20.2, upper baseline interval 21.2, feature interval 20.4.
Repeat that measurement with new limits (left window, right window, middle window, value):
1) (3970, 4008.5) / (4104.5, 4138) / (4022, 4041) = -1.9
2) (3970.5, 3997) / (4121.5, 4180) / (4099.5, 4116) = 0.9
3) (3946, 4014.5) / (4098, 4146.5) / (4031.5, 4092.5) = -3.1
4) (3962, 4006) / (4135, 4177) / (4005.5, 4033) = -5.0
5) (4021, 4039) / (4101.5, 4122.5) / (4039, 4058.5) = 0.8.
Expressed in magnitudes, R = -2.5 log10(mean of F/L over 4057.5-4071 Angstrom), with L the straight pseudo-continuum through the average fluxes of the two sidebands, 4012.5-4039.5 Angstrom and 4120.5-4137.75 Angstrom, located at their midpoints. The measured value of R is 0.10 mag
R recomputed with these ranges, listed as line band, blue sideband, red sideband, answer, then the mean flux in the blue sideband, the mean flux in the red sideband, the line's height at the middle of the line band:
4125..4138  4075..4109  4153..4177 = -0.08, 19.5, 21.3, 20.5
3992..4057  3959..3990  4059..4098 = -0.16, 15.6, 20.3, 17.9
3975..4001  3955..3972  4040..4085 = -0.24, 14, 20.2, 15.6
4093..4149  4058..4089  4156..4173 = 0.01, 20.2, 21.3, 20.8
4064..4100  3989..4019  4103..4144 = 0.03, 20.1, 21.2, 20.8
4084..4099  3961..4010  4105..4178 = -0.04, 17.2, 21.3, 20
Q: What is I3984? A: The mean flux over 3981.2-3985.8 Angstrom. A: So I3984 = 18.9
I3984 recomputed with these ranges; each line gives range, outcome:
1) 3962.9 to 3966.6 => 11.5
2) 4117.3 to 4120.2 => 22.5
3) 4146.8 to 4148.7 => 20.3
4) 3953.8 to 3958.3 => 20.2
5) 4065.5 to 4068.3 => 20.3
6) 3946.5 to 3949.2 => 19.5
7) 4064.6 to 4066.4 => 19.9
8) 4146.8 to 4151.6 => 20.5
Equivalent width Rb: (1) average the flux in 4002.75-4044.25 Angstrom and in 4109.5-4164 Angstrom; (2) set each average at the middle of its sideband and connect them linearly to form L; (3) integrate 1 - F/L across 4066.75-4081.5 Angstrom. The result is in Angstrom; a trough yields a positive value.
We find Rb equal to 0.65 Angstrom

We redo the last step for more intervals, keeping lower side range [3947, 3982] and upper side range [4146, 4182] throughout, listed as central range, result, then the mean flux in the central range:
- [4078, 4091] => -1.16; 21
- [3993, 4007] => -2.03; 19.7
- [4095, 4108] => 1.41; 17.5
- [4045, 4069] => -2.18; 20.3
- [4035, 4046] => -1.28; 20.3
